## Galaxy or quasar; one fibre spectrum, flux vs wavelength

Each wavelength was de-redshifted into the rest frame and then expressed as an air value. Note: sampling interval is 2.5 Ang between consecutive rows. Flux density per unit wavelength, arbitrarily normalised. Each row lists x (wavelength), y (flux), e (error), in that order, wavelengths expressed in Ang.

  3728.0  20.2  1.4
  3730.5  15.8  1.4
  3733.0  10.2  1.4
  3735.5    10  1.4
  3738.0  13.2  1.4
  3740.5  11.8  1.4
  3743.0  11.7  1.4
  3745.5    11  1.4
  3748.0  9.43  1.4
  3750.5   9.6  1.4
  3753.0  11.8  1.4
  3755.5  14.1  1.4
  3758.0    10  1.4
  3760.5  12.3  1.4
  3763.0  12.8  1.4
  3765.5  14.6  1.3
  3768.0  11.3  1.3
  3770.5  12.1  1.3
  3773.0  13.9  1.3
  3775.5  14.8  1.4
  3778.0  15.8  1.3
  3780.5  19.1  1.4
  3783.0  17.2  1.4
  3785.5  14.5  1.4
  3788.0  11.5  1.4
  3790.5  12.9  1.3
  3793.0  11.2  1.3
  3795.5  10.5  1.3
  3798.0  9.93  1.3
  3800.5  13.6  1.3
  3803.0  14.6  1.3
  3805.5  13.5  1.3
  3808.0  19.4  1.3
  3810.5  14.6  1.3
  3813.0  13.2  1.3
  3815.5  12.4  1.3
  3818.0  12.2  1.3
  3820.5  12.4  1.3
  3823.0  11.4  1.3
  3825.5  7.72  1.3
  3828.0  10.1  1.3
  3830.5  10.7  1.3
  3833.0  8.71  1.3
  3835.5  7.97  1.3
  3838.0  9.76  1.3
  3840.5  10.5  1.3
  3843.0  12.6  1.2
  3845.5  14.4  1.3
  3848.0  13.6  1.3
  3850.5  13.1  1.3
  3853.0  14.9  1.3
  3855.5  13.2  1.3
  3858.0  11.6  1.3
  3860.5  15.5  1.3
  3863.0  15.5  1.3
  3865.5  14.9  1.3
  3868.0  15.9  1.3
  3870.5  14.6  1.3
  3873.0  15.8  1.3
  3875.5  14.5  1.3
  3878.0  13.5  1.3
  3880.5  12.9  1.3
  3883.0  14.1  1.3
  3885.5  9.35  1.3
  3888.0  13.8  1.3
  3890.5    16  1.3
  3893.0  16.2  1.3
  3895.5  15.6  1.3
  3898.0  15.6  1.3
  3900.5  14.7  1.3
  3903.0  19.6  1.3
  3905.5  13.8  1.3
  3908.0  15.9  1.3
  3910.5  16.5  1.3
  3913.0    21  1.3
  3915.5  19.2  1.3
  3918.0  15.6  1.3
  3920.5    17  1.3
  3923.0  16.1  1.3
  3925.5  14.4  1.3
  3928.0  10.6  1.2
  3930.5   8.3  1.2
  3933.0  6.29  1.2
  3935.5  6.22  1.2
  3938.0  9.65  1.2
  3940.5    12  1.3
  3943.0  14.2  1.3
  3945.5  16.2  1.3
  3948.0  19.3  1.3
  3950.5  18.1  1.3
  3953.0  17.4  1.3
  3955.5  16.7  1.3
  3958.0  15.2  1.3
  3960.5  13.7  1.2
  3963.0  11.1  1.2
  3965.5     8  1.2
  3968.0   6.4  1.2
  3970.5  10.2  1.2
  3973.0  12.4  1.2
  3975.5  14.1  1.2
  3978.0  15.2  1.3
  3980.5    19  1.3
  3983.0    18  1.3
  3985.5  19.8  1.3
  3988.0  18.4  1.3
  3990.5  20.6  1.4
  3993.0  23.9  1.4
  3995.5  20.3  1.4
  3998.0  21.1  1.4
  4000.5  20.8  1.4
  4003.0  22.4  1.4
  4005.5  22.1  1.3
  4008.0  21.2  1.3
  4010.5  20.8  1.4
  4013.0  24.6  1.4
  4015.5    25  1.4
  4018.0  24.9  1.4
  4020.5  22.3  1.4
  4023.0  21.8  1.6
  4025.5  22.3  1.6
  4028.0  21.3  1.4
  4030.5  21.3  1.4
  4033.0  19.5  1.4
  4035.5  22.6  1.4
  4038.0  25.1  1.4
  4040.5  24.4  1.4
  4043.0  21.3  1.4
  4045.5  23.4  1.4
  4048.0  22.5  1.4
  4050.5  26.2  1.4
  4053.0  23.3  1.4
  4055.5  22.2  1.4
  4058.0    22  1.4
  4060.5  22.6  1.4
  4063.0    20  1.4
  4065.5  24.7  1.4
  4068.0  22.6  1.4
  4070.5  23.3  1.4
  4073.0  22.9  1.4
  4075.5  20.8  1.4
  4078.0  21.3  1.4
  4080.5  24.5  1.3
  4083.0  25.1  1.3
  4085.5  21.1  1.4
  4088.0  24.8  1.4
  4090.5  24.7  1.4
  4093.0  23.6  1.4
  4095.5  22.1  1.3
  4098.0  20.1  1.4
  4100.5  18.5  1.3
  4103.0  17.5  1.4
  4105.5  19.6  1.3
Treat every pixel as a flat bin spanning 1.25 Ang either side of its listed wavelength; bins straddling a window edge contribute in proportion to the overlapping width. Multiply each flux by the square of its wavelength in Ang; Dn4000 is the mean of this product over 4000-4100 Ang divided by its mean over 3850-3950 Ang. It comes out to 1.7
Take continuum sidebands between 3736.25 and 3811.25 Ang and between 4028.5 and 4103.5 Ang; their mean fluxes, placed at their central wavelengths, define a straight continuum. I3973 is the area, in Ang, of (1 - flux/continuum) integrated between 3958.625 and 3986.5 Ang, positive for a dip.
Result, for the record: 8.7 Ang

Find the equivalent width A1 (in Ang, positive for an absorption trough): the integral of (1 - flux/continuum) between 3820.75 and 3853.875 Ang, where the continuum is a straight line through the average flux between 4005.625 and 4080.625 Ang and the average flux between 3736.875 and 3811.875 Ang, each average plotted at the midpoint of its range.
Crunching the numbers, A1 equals 9.02 Ang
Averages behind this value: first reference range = 13.1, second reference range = 22.7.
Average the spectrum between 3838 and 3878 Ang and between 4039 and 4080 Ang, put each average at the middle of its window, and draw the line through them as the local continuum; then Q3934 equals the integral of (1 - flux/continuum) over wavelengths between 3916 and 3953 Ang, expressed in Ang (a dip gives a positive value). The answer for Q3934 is 8.3 Ang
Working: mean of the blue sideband 13.9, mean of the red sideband 22.8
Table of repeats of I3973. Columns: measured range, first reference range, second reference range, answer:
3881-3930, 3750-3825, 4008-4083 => 6.1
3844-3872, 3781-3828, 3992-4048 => 1.8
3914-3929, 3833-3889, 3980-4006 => 0.8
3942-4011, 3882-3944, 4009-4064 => 6.0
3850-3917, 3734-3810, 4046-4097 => 6.4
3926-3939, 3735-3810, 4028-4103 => 6.9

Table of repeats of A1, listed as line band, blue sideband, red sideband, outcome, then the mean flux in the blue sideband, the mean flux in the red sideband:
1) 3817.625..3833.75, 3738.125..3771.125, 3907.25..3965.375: 2.93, 11.8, 14.2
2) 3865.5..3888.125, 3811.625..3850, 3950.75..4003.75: -1.88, 11.2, 16.4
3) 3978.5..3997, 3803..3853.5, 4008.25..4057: 0.63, 12.2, 22.8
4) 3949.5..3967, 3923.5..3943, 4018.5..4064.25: -1.74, 10.2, 22.5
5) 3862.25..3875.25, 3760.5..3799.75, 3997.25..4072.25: 1.06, 13.4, 22.6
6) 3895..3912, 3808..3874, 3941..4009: -1.66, 12.7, 16.8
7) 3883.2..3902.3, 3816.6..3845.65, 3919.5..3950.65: -4.39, 10.6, 12.7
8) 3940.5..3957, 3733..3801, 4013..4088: 2.22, 12.6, 22.8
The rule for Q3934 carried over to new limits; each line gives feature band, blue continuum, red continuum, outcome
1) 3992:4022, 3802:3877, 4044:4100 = -3.5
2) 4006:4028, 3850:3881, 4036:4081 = -1.7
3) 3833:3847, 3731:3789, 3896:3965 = 2.8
